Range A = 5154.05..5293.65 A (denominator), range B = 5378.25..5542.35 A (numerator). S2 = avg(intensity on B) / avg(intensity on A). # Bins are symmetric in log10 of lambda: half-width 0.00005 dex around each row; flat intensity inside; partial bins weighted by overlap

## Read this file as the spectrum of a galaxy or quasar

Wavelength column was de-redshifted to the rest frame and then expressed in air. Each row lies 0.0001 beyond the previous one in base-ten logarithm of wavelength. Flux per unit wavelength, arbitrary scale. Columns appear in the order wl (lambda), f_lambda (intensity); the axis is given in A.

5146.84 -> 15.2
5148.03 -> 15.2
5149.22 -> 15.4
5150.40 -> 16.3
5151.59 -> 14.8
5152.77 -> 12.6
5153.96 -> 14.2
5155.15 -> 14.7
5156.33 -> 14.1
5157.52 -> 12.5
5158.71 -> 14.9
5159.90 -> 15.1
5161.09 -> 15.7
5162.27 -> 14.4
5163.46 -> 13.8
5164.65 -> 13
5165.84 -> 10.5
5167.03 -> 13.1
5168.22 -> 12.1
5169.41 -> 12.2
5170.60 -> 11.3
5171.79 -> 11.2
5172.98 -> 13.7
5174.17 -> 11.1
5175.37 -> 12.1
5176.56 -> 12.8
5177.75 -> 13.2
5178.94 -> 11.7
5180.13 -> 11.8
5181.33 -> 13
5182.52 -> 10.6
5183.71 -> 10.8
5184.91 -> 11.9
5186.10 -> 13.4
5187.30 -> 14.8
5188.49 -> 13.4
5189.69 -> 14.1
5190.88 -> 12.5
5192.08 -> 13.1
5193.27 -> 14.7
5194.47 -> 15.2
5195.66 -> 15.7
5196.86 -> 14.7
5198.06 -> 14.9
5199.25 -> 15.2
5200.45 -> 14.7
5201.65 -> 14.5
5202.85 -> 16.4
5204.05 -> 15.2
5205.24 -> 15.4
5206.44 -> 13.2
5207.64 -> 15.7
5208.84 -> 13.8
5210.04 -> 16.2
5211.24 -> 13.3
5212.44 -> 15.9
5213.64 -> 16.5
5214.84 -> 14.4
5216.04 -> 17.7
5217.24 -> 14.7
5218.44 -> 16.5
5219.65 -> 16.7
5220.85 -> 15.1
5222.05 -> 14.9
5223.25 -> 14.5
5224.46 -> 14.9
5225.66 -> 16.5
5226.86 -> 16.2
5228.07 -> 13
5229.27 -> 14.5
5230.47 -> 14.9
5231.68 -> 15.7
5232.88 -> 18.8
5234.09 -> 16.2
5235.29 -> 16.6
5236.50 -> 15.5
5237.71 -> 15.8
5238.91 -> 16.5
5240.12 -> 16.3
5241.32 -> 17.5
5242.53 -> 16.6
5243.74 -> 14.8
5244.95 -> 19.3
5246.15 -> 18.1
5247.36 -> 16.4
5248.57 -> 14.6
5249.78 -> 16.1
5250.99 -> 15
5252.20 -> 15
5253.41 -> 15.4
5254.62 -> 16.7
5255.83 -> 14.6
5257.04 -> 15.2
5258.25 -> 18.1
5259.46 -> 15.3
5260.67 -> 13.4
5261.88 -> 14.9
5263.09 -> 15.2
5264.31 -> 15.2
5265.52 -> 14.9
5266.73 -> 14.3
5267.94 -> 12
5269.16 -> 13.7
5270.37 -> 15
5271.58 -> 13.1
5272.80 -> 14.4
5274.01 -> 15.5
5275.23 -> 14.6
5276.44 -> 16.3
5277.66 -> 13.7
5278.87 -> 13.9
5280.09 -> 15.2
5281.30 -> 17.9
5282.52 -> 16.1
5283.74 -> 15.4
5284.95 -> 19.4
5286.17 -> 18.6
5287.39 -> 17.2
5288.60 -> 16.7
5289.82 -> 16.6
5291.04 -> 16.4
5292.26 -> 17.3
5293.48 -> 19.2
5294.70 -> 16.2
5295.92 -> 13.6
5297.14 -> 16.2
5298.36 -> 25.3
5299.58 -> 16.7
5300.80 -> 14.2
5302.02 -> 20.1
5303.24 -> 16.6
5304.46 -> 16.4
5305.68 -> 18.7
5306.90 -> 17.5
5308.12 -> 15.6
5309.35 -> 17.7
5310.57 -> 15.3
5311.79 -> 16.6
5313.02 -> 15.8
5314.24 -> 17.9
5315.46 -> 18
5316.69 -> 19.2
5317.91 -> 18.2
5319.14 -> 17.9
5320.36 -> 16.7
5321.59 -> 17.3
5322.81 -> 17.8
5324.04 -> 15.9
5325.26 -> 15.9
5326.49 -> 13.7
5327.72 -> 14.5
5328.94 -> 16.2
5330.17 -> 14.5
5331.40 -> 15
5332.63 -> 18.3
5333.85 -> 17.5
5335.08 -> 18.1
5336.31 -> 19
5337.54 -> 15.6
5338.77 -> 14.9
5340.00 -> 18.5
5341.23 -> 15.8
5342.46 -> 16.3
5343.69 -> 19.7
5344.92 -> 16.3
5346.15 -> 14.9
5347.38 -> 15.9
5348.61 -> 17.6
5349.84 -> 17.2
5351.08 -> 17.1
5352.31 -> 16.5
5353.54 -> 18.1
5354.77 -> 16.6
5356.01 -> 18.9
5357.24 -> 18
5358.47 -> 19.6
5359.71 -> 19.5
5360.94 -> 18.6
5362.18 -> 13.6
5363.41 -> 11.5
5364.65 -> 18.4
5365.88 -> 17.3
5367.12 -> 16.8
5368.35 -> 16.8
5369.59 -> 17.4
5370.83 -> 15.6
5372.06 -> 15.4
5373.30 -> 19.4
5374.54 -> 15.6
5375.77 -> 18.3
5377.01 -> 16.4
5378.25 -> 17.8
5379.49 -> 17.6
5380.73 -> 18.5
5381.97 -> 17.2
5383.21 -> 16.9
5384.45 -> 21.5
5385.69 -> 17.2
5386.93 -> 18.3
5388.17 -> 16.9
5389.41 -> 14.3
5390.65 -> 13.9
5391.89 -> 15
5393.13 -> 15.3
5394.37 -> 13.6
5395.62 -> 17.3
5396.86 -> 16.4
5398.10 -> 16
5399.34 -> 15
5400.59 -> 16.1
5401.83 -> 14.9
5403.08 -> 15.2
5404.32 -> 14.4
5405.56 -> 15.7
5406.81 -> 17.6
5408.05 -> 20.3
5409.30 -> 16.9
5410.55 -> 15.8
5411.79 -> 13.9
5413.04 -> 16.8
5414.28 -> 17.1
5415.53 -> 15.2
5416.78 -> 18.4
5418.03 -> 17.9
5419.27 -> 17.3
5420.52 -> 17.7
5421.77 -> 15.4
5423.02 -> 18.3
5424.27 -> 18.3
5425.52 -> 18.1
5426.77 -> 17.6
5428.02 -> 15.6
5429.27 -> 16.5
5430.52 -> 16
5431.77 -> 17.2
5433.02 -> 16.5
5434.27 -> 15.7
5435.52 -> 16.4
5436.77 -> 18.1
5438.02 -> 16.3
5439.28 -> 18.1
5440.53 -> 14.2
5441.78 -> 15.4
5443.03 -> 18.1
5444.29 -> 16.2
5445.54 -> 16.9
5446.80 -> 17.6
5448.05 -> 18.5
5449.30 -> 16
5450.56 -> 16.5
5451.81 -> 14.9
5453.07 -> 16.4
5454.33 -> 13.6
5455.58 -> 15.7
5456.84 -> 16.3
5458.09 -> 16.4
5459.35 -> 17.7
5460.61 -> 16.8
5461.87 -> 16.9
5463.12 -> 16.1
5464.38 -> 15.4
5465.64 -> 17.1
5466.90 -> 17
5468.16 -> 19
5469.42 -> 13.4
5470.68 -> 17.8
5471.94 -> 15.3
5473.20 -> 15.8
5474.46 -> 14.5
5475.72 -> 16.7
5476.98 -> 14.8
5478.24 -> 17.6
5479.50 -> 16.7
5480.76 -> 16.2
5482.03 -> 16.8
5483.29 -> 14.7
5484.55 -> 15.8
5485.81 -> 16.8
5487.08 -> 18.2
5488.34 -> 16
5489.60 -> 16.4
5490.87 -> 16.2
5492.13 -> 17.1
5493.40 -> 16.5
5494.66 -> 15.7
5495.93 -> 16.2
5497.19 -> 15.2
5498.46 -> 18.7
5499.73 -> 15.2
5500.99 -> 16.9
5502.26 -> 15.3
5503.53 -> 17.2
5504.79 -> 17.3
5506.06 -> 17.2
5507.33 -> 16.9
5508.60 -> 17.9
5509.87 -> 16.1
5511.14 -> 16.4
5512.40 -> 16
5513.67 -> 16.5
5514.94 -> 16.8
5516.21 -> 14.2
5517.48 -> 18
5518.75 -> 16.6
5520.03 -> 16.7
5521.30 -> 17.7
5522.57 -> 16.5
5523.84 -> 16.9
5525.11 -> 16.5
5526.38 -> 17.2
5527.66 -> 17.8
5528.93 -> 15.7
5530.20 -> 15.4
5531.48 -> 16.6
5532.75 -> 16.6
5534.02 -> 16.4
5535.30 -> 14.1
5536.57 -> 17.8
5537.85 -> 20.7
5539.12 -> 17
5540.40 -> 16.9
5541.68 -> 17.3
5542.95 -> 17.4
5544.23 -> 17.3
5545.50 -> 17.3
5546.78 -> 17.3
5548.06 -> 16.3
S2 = 1.11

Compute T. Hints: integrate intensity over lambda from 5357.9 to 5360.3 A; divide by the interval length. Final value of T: 19.5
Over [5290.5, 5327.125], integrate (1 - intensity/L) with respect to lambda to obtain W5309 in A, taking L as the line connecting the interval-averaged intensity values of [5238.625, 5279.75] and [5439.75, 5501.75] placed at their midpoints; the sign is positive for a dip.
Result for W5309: -3.7 A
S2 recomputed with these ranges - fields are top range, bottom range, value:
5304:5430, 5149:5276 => 1.15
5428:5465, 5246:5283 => 1.09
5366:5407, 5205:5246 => 1.05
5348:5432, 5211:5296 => 1.07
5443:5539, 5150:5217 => 1.19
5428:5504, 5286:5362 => 0.96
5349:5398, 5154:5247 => 1.17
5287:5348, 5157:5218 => 1.23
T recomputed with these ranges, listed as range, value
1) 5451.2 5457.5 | 15.4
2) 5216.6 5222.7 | 15.6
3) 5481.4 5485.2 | 15.8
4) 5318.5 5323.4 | 17.4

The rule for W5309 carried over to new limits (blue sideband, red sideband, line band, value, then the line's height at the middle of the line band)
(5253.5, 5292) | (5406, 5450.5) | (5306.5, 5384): -3.79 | 16.1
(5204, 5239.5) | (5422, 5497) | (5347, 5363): -1.37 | 16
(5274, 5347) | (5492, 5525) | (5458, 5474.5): 0.19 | 16.6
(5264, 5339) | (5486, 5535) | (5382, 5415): 0.48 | 16.5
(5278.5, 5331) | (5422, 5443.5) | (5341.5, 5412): 0.51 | 16.8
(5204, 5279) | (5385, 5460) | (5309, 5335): -1.35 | 15.9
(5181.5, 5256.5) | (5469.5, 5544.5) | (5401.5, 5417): -0.19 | 16.1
